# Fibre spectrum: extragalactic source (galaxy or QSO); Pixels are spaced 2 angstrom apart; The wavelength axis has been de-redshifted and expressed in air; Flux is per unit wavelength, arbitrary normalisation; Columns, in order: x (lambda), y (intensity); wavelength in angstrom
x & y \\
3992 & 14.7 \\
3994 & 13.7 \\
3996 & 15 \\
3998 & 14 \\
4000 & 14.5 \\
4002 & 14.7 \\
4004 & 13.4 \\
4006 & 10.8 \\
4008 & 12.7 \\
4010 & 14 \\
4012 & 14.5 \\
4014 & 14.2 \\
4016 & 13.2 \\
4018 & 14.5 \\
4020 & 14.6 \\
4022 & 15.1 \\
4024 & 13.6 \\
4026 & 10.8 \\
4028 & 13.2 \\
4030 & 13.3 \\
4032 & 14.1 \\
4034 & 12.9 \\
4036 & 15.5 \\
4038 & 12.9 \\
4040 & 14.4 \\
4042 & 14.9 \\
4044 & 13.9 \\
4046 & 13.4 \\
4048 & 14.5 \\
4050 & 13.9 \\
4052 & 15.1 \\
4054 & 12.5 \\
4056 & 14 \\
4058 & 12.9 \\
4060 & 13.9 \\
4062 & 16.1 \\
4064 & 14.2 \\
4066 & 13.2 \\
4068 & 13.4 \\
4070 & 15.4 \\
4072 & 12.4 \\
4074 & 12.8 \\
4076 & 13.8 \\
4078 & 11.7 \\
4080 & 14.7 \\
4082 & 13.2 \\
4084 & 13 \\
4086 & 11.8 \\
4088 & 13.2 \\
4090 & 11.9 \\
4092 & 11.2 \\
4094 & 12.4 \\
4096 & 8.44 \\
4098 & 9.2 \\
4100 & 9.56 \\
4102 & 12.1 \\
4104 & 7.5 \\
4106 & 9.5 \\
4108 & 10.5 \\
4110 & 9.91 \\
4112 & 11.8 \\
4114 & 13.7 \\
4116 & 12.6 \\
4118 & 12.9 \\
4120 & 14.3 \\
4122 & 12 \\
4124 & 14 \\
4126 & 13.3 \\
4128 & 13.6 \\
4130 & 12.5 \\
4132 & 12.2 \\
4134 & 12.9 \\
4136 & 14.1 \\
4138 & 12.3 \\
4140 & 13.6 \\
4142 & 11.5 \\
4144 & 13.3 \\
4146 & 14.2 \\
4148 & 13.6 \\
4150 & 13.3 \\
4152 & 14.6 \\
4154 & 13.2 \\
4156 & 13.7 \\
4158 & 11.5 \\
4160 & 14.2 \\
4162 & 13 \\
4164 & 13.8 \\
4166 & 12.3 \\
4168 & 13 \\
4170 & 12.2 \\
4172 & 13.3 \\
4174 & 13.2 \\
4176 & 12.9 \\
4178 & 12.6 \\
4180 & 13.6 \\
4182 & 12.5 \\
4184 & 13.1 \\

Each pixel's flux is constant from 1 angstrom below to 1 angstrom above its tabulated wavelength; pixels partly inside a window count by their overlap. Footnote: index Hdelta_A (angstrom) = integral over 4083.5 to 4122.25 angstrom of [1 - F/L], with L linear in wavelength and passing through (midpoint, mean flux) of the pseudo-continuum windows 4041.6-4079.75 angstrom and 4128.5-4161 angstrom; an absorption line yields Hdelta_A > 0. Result 6.1 angstrom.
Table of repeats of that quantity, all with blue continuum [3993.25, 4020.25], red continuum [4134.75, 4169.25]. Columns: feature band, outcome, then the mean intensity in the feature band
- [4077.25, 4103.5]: 3.6 angstrom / 11.6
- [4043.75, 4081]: -0.5 angstrom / 13.8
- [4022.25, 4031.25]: 0.5 angstrom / 13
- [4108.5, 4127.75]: 1.0 angstrom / 12.7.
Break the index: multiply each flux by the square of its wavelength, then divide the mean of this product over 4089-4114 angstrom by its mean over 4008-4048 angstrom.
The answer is 0.78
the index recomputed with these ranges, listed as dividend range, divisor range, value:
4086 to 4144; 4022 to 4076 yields 0.89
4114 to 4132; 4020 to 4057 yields 0.99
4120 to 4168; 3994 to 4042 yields 1.02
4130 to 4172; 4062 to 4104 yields 1.10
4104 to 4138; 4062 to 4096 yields 0.97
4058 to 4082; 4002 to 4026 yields 1.04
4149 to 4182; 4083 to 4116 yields 1.23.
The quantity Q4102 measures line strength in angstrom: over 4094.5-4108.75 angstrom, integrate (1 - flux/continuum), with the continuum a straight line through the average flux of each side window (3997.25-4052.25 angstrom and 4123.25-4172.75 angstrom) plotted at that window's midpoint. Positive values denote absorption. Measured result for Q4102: 4.0 angstrom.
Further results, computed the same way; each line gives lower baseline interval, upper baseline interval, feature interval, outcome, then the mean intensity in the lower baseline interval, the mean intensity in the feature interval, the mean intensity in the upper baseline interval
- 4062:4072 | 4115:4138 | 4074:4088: 0.84 angstrom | 14.1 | 13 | 13.1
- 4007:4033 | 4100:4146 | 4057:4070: -0.98 angstrom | 13.7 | 14.1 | 12.3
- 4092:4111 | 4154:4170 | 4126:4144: -1.91 angstrom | 9.97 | 12.9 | 13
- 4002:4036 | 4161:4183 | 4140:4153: -0.39 angstrom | 13.5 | 13.4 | 12.9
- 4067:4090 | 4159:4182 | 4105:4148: 1.59 angstrom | 13.2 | 12.6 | 13.1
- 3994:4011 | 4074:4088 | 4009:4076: -2.66 angstrom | 13.6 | 13.9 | 13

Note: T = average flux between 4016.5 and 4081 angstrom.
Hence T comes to 13.8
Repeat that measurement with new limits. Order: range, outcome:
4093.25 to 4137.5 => 11.8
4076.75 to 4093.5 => 12.6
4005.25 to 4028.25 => 13.5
